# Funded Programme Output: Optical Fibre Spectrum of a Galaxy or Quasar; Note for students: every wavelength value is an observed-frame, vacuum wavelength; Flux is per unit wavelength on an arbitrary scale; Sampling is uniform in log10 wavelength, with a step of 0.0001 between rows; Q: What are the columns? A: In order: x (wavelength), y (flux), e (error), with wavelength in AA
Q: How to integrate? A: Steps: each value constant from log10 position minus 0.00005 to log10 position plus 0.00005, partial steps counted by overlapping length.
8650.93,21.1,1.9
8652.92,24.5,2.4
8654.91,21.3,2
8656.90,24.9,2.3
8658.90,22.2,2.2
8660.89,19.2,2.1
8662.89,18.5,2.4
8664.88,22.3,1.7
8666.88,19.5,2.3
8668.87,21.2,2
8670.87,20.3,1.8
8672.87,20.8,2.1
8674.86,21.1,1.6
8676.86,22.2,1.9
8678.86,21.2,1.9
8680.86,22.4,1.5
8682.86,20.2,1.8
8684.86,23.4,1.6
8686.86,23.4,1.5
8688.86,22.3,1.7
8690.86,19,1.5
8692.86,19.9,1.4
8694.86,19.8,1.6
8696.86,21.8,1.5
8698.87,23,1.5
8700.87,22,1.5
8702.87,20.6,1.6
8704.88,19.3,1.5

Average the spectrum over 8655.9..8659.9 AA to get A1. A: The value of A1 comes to 23.5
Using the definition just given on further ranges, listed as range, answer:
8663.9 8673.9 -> 20.8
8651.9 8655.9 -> 22.9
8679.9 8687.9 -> 22.3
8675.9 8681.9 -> 21.9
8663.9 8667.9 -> 20.9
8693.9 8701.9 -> 21.7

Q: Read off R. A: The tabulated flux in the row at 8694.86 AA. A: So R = 19.8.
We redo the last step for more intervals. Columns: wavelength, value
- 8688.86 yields 22.3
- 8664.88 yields 22.3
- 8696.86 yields 21.8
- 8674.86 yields 21.1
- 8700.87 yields 22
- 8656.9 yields 24.9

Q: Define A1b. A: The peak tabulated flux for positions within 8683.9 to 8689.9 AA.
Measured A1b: 23.4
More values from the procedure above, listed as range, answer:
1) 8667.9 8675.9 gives 21.2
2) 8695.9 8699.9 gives 23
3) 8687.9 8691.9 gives 22.3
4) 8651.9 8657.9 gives 24.9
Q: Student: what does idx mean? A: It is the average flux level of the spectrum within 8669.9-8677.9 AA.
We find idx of 21.1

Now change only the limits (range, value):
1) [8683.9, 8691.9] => 22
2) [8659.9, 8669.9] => 20.1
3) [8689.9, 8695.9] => 19.6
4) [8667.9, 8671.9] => 20.7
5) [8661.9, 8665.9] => 20.4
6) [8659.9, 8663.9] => 18.9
